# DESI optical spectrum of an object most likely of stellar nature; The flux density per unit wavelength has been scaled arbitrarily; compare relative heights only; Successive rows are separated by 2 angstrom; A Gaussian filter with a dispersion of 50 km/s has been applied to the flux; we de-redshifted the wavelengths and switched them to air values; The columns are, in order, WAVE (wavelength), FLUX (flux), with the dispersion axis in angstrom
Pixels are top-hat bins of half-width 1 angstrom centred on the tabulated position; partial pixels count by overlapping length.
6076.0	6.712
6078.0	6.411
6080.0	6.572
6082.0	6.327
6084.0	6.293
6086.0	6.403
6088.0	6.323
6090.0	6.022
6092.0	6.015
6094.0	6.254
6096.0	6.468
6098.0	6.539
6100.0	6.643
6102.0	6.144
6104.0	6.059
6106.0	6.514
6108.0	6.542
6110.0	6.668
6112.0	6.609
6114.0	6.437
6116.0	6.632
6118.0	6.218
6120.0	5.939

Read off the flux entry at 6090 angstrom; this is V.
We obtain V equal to 6.022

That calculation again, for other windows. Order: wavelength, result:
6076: 6.712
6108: 6.542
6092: 6.015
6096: 6.468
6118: 6.218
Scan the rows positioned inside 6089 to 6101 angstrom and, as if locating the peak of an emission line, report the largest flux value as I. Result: 6.643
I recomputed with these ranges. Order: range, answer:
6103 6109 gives 6.542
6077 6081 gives 6.572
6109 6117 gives 6.668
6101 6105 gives 6.144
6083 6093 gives 6.403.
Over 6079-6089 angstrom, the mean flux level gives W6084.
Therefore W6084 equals 6.38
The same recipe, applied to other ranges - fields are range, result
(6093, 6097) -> 6.36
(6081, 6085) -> 6.31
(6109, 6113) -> 6.64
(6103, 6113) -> 6.48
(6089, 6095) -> 6.1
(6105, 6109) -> 6.53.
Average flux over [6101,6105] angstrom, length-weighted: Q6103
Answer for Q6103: 6.1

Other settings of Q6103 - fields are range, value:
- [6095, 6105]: 6.37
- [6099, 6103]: 6.39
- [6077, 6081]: 6.49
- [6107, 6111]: 6.61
